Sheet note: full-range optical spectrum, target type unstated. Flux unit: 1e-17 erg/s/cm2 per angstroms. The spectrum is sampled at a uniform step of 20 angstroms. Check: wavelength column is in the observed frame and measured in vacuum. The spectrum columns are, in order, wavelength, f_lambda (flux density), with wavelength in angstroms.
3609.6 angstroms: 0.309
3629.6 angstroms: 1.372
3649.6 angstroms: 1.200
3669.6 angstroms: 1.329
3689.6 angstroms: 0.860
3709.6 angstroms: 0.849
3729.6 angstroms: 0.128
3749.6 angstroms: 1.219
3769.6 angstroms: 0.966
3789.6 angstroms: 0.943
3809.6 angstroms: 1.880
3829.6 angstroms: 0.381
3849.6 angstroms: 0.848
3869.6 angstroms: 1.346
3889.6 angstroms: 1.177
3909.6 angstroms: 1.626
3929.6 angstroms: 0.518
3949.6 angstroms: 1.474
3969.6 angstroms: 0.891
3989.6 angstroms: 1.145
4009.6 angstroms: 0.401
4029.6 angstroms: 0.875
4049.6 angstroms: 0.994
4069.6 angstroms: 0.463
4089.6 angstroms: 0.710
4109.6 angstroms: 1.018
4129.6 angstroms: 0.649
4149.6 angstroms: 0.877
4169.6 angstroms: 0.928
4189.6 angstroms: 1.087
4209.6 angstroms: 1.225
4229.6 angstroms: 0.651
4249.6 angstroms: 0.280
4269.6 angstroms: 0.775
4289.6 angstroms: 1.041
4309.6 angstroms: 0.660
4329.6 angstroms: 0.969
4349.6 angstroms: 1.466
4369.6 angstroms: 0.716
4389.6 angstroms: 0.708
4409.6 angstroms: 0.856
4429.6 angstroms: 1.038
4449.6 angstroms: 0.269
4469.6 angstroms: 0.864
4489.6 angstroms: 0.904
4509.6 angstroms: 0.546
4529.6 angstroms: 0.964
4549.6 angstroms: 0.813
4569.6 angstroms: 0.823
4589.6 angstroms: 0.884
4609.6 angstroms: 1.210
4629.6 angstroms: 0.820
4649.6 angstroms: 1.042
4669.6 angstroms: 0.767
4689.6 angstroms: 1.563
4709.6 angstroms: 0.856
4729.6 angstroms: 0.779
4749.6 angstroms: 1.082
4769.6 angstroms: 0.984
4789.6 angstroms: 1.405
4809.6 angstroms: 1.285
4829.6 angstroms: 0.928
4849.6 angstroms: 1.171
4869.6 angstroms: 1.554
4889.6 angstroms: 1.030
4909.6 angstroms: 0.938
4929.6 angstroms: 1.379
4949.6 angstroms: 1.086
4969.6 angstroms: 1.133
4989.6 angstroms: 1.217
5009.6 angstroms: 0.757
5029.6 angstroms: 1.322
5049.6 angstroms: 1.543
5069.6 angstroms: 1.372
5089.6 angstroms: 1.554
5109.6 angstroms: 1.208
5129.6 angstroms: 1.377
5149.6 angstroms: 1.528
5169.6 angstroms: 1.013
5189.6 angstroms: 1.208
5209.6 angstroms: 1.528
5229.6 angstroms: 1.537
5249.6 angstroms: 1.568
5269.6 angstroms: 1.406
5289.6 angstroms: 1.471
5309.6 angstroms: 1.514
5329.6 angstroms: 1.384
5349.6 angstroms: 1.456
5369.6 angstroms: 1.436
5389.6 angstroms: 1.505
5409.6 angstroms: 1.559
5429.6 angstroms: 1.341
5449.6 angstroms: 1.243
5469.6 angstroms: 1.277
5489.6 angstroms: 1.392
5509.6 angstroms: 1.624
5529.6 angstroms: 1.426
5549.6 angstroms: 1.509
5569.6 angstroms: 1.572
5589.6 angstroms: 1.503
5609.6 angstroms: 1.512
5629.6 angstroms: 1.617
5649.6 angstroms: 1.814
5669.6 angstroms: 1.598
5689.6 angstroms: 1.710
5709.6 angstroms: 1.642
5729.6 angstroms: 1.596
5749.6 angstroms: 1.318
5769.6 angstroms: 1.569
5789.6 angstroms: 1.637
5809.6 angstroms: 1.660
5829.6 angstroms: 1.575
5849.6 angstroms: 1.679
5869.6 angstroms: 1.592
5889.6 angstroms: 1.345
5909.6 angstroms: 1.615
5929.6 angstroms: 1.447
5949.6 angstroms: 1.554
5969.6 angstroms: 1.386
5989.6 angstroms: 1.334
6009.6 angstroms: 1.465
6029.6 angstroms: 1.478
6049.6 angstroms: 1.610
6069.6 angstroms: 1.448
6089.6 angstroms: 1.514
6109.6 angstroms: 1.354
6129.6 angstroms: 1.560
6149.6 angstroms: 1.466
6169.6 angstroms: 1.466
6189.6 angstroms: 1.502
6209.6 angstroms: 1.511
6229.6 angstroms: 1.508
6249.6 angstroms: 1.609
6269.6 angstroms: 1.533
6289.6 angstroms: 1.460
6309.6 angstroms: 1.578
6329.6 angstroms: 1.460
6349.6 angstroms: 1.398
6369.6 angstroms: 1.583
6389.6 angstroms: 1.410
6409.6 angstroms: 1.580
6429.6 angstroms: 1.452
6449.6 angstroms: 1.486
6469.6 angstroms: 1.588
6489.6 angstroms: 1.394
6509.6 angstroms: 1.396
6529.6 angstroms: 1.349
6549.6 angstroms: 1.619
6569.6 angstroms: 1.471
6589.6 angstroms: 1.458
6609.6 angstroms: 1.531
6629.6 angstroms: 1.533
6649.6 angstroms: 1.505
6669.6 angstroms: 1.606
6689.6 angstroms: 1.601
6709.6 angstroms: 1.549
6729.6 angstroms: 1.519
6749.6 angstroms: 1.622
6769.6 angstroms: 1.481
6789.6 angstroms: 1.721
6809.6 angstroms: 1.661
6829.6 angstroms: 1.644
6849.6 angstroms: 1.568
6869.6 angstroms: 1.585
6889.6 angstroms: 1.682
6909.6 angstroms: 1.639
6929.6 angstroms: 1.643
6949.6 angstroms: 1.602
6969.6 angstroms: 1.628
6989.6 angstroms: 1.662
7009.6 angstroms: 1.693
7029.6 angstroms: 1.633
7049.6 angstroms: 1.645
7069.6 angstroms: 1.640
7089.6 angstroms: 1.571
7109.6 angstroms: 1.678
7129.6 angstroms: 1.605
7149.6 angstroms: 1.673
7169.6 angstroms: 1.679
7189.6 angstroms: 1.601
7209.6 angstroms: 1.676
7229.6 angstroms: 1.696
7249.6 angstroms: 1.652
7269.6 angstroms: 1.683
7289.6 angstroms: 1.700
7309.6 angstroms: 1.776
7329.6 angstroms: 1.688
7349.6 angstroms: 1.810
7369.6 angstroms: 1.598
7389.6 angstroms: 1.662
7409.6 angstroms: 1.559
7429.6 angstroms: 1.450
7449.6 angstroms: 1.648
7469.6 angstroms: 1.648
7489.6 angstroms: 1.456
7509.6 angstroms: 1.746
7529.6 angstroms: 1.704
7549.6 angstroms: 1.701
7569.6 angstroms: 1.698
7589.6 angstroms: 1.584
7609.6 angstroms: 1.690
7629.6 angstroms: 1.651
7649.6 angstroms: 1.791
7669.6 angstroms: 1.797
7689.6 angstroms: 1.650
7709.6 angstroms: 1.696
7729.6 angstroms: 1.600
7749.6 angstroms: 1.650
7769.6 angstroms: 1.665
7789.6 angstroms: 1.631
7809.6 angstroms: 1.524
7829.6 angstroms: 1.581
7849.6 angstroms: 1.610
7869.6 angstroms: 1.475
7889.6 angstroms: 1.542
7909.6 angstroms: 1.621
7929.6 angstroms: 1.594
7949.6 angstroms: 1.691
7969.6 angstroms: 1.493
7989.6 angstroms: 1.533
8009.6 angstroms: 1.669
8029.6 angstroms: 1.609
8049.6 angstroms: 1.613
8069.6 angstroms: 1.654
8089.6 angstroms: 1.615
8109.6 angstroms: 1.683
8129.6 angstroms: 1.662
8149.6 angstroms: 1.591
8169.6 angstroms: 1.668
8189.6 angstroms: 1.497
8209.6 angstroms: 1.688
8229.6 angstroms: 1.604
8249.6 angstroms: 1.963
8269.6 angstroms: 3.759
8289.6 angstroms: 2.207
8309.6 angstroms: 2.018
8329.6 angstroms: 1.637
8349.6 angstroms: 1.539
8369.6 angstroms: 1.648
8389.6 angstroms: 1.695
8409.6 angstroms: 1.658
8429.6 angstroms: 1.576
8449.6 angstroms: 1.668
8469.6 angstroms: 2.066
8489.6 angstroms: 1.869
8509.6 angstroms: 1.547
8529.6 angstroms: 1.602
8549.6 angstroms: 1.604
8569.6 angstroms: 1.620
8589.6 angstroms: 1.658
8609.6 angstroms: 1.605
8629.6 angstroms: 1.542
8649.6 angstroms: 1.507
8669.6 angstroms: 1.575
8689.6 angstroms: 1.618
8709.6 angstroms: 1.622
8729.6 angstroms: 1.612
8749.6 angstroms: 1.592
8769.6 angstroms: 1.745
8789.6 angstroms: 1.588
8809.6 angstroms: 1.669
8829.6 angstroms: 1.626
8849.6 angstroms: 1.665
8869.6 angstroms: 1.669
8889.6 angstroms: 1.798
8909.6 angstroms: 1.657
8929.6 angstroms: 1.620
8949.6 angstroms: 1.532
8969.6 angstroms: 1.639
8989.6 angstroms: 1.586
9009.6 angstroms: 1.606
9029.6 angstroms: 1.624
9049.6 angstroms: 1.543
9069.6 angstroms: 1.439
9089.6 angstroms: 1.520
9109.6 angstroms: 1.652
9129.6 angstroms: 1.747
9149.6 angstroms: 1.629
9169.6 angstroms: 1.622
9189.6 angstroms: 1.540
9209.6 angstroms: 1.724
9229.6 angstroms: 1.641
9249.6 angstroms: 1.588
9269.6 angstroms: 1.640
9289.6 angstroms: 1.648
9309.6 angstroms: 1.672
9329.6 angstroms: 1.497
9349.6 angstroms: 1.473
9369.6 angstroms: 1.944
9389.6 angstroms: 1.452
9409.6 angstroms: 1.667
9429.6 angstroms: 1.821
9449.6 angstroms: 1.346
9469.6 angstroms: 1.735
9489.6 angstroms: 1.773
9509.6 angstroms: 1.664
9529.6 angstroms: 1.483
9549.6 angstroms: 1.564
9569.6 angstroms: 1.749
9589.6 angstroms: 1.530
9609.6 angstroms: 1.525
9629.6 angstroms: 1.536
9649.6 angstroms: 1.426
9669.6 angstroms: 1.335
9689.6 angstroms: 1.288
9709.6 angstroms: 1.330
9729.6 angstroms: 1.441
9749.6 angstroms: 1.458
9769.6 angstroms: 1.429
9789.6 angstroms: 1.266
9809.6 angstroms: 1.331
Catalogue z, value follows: 0.260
